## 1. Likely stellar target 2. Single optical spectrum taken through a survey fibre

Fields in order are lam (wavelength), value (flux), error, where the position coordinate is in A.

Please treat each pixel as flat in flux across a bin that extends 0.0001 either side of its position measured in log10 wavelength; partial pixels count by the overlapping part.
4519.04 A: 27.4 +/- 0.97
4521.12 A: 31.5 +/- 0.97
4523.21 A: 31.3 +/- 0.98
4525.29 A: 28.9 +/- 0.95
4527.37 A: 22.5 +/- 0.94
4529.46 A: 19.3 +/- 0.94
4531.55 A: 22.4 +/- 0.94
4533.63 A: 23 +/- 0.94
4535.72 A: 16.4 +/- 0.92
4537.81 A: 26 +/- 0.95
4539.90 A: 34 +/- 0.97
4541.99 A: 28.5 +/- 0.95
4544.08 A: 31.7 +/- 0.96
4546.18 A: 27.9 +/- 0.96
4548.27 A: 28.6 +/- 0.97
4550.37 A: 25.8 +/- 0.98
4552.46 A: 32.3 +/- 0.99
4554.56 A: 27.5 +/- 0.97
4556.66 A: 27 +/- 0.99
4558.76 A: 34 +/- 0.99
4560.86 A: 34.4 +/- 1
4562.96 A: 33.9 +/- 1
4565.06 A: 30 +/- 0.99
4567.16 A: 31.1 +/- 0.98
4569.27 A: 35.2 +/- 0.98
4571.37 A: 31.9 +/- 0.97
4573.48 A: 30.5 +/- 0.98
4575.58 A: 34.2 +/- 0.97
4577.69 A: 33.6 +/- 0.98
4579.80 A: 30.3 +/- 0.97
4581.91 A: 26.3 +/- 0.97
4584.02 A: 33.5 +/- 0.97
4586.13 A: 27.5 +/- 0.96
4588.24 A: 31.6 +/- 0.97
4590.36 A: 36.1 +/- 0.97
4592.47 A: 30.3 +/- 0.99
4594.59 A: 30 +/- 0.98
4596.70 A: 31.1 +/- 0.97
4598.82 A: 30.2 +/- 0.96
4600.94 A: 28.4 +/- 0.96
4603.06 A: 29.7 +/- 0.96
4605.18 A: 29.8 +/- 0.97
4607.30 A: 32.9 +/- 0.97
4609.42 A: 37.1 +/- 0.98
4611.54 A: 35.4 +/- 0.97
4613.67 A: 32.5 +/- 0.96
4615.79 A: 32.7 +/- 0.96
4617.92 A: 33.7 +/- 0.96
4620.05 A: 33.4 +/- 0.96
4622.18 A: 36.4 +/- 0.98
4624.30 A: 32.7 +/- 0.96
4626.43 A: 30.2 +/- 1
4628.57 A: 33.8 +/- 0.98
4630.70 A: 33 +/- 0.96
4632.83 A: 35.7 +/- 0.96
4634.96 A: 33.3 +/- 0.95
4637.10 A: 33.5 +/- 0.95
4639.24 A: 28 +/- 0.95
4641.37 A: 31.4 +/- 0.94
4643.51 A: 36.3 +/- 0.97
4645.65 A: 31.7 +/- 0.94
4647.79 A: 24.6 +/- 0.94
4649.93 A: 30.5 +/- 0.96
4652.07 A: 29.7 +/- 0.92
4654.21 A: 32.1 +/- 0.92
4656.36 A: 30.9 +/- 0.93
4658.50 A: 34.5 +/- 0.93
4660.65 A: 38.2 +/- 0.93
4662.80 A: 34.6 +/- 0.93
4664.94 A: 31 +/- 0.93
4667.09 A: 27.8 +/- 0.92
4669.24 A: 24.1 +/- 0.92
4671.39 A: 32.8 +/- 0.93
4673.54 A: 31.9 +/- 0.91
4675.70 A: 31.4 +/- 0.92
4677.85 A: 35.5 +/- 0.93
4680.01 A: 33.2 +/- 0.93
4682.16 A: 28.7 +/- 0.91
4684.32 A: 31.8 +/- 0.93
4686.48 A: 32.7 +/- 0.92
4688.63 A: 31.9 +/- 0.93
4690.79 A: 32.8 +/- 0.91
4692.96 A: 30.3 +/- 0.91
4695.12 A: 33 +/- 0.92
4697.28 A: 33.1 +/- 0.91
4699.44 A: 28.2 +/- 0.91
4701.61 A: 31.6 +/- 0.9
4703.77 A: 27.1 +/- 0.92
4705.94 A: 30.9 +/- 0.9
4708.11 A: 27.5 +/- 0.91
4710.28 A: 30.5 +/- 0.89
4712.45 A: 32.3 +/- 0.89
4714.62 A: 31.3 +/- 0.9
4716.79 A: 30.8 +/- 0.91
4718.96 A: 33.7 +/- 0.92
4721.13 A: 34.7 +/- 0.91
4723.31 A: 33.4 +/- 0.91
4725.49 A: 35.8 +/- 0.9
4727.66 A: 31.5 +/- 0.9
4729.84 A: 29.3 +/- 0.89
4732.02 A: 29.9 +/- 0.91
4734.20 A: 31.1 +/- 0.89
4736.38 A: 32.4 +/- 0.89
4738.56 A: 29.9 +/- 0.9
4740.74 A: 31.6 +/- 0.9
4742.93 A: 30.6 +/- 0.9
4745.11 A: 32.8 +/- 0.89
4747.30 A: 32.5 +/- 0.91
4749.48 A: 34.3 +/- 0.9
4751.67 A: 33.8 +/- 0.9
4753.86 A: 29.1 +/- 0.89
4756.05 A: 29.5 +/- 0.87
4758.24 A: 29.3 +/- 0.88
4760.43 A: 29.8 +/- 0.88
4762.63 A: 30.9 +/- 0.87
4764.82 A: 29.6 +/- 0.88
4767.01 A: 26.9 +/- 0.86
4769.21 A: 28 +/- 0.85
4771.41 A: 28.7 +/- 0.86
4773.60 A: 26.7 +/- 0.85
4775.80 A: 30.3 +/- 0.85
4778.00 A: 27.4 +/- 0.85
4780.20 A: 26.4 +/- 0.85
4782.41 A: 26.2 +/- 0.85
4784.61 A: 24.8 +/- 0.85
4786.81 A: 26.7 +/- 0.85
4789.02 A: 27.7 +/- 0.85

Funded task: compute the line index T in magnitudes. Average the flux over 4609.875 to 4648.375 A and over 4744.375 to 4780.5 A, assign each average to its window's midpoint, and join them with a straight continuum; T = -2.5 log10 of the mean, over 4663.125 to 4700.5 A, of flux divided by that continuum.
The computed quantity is 0.01 mag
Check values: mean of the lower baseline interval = 32.8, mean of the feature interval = 31.3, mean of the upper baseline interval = 29.8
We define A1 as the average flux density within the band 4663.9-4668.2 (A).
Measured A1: 29.3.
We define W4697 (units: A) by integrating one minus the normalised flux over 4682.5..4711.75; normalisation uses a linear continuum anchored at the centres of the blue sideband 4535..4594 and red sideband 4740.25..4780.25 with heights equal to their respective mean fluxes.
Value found -0.7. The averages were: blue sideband 30.4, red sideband 30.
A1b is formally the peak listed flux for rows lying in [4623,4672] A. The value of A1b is 38.2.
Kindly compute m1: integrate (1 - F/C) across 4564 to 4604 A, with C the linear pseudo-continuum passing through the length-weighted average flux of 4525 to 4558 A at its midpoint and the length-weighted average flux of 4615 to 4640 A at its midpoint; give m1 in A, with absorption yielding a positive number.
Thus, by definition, -2.0 A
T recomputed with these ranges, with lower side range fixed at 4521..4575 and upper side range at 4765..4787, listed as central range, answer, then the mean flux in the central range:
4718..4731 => -0.194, 33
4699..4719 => -0.096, 30.3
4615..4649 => -0.155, 32.5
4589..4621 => -0.139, 32.2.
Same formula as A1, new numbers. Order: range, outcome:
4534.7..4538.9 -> 21.4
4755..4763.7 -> 29.9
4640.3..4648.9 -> 31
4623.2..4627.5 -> 31.5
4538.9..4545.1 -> 31.4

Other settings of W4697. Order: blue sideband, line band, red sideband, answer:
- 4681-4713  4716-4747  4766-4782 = -2.7 A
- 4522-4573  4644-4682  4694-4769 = -1.6 A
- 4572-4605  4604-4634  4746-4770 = -2.7 A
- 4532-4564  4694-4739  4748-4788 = -4.0 A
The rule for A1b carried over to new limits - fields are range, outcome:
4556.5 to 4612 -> 37.1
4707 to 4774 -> 35.8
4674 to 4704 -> 35.5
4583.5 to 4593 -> 36.1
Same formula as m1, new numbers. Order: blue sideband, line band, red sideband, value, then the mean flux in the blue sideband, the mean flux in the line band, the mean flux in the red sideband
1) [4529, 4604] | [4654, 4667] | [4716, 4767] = -1.1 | 29.6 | 33.2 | 31.5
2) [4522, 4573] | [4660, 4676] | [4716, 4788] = -1.0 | 28.5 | 31.3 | 30.2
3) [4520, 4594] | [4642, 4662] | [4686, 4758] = -1.0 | 29.4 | 32.1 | 31.5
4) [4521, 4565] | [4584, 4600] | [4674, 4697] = -1.0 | 27.9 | 31.1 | 32.2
